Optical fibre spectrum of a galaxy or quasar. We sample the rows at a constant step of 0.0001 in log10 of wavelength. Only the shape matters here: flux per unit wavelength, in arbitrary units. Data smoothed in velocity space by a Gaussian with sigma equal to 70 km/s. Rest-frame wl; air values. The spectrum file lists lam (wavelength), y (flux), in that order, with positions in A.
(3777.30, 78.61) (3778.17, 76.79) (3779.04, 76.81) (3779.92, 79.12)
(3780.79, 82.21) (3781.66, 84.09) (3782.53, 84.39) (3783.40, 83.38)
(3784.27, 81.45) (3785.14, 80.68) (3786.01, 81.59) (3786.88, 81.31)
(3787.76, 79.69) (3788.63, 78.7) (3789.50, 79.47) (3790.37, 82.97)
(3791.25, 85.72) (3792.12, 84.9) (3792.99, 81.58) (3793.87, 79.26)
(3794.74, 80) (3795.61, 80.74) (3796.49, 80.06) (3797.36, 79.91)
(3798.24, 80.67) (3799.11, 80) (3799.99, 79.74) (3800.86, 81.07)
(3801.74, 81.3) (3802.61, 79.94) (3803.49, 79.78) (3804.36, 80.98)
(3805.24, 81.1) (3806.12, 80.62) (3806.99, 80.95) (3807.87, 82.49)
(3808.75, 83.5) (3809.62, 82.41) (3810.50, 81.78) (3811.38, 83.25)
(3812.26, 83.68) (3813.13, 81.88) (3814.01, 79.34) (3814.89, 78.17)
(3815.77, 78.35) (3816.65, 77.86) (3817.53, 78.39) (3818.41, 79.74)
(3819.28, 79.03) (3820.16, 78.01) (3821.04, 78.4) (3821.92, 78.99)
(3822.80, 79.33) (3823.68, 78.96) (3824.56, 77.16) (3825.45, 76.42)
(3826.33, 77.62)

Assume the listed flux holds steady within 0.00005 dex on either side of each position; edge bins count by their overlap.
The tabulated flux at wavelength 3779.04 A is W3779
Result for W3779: 76.81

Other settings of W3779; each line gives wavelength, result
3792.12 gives 84.9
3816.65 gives 77.86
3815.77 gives 78.35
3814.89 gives 78.17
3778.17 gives 76.79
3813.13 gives 81.88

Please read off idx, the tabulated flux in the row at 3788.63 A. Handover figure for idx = 78.7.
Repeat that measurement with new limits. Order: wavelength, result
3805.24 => 81.1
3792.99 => 81.58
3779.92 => 79.12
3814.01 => 79.34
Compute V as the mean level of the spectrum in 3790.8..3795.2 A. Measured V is 82.3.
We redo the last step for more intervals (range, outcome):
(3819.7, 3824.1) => 78.7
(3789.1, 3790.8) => 81.4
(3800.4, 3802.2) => 81.4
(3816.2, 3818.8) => 78.5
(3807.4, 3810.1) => 82.7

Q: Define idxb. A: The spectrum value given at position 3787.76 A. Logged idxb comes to 79.69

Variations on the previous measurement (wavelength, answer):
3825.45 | 76.42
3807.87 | 82.49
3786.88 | 81.31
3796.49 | 80.06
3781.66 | 84.09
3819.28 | 79.03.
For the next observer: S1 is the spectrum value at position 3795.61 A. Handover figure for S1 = 80.74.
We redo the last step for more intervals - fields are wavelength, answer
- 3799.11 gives 80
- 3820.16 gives 78.01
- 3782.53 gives 84.39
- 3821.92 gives 78.99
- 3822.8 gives 79.33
